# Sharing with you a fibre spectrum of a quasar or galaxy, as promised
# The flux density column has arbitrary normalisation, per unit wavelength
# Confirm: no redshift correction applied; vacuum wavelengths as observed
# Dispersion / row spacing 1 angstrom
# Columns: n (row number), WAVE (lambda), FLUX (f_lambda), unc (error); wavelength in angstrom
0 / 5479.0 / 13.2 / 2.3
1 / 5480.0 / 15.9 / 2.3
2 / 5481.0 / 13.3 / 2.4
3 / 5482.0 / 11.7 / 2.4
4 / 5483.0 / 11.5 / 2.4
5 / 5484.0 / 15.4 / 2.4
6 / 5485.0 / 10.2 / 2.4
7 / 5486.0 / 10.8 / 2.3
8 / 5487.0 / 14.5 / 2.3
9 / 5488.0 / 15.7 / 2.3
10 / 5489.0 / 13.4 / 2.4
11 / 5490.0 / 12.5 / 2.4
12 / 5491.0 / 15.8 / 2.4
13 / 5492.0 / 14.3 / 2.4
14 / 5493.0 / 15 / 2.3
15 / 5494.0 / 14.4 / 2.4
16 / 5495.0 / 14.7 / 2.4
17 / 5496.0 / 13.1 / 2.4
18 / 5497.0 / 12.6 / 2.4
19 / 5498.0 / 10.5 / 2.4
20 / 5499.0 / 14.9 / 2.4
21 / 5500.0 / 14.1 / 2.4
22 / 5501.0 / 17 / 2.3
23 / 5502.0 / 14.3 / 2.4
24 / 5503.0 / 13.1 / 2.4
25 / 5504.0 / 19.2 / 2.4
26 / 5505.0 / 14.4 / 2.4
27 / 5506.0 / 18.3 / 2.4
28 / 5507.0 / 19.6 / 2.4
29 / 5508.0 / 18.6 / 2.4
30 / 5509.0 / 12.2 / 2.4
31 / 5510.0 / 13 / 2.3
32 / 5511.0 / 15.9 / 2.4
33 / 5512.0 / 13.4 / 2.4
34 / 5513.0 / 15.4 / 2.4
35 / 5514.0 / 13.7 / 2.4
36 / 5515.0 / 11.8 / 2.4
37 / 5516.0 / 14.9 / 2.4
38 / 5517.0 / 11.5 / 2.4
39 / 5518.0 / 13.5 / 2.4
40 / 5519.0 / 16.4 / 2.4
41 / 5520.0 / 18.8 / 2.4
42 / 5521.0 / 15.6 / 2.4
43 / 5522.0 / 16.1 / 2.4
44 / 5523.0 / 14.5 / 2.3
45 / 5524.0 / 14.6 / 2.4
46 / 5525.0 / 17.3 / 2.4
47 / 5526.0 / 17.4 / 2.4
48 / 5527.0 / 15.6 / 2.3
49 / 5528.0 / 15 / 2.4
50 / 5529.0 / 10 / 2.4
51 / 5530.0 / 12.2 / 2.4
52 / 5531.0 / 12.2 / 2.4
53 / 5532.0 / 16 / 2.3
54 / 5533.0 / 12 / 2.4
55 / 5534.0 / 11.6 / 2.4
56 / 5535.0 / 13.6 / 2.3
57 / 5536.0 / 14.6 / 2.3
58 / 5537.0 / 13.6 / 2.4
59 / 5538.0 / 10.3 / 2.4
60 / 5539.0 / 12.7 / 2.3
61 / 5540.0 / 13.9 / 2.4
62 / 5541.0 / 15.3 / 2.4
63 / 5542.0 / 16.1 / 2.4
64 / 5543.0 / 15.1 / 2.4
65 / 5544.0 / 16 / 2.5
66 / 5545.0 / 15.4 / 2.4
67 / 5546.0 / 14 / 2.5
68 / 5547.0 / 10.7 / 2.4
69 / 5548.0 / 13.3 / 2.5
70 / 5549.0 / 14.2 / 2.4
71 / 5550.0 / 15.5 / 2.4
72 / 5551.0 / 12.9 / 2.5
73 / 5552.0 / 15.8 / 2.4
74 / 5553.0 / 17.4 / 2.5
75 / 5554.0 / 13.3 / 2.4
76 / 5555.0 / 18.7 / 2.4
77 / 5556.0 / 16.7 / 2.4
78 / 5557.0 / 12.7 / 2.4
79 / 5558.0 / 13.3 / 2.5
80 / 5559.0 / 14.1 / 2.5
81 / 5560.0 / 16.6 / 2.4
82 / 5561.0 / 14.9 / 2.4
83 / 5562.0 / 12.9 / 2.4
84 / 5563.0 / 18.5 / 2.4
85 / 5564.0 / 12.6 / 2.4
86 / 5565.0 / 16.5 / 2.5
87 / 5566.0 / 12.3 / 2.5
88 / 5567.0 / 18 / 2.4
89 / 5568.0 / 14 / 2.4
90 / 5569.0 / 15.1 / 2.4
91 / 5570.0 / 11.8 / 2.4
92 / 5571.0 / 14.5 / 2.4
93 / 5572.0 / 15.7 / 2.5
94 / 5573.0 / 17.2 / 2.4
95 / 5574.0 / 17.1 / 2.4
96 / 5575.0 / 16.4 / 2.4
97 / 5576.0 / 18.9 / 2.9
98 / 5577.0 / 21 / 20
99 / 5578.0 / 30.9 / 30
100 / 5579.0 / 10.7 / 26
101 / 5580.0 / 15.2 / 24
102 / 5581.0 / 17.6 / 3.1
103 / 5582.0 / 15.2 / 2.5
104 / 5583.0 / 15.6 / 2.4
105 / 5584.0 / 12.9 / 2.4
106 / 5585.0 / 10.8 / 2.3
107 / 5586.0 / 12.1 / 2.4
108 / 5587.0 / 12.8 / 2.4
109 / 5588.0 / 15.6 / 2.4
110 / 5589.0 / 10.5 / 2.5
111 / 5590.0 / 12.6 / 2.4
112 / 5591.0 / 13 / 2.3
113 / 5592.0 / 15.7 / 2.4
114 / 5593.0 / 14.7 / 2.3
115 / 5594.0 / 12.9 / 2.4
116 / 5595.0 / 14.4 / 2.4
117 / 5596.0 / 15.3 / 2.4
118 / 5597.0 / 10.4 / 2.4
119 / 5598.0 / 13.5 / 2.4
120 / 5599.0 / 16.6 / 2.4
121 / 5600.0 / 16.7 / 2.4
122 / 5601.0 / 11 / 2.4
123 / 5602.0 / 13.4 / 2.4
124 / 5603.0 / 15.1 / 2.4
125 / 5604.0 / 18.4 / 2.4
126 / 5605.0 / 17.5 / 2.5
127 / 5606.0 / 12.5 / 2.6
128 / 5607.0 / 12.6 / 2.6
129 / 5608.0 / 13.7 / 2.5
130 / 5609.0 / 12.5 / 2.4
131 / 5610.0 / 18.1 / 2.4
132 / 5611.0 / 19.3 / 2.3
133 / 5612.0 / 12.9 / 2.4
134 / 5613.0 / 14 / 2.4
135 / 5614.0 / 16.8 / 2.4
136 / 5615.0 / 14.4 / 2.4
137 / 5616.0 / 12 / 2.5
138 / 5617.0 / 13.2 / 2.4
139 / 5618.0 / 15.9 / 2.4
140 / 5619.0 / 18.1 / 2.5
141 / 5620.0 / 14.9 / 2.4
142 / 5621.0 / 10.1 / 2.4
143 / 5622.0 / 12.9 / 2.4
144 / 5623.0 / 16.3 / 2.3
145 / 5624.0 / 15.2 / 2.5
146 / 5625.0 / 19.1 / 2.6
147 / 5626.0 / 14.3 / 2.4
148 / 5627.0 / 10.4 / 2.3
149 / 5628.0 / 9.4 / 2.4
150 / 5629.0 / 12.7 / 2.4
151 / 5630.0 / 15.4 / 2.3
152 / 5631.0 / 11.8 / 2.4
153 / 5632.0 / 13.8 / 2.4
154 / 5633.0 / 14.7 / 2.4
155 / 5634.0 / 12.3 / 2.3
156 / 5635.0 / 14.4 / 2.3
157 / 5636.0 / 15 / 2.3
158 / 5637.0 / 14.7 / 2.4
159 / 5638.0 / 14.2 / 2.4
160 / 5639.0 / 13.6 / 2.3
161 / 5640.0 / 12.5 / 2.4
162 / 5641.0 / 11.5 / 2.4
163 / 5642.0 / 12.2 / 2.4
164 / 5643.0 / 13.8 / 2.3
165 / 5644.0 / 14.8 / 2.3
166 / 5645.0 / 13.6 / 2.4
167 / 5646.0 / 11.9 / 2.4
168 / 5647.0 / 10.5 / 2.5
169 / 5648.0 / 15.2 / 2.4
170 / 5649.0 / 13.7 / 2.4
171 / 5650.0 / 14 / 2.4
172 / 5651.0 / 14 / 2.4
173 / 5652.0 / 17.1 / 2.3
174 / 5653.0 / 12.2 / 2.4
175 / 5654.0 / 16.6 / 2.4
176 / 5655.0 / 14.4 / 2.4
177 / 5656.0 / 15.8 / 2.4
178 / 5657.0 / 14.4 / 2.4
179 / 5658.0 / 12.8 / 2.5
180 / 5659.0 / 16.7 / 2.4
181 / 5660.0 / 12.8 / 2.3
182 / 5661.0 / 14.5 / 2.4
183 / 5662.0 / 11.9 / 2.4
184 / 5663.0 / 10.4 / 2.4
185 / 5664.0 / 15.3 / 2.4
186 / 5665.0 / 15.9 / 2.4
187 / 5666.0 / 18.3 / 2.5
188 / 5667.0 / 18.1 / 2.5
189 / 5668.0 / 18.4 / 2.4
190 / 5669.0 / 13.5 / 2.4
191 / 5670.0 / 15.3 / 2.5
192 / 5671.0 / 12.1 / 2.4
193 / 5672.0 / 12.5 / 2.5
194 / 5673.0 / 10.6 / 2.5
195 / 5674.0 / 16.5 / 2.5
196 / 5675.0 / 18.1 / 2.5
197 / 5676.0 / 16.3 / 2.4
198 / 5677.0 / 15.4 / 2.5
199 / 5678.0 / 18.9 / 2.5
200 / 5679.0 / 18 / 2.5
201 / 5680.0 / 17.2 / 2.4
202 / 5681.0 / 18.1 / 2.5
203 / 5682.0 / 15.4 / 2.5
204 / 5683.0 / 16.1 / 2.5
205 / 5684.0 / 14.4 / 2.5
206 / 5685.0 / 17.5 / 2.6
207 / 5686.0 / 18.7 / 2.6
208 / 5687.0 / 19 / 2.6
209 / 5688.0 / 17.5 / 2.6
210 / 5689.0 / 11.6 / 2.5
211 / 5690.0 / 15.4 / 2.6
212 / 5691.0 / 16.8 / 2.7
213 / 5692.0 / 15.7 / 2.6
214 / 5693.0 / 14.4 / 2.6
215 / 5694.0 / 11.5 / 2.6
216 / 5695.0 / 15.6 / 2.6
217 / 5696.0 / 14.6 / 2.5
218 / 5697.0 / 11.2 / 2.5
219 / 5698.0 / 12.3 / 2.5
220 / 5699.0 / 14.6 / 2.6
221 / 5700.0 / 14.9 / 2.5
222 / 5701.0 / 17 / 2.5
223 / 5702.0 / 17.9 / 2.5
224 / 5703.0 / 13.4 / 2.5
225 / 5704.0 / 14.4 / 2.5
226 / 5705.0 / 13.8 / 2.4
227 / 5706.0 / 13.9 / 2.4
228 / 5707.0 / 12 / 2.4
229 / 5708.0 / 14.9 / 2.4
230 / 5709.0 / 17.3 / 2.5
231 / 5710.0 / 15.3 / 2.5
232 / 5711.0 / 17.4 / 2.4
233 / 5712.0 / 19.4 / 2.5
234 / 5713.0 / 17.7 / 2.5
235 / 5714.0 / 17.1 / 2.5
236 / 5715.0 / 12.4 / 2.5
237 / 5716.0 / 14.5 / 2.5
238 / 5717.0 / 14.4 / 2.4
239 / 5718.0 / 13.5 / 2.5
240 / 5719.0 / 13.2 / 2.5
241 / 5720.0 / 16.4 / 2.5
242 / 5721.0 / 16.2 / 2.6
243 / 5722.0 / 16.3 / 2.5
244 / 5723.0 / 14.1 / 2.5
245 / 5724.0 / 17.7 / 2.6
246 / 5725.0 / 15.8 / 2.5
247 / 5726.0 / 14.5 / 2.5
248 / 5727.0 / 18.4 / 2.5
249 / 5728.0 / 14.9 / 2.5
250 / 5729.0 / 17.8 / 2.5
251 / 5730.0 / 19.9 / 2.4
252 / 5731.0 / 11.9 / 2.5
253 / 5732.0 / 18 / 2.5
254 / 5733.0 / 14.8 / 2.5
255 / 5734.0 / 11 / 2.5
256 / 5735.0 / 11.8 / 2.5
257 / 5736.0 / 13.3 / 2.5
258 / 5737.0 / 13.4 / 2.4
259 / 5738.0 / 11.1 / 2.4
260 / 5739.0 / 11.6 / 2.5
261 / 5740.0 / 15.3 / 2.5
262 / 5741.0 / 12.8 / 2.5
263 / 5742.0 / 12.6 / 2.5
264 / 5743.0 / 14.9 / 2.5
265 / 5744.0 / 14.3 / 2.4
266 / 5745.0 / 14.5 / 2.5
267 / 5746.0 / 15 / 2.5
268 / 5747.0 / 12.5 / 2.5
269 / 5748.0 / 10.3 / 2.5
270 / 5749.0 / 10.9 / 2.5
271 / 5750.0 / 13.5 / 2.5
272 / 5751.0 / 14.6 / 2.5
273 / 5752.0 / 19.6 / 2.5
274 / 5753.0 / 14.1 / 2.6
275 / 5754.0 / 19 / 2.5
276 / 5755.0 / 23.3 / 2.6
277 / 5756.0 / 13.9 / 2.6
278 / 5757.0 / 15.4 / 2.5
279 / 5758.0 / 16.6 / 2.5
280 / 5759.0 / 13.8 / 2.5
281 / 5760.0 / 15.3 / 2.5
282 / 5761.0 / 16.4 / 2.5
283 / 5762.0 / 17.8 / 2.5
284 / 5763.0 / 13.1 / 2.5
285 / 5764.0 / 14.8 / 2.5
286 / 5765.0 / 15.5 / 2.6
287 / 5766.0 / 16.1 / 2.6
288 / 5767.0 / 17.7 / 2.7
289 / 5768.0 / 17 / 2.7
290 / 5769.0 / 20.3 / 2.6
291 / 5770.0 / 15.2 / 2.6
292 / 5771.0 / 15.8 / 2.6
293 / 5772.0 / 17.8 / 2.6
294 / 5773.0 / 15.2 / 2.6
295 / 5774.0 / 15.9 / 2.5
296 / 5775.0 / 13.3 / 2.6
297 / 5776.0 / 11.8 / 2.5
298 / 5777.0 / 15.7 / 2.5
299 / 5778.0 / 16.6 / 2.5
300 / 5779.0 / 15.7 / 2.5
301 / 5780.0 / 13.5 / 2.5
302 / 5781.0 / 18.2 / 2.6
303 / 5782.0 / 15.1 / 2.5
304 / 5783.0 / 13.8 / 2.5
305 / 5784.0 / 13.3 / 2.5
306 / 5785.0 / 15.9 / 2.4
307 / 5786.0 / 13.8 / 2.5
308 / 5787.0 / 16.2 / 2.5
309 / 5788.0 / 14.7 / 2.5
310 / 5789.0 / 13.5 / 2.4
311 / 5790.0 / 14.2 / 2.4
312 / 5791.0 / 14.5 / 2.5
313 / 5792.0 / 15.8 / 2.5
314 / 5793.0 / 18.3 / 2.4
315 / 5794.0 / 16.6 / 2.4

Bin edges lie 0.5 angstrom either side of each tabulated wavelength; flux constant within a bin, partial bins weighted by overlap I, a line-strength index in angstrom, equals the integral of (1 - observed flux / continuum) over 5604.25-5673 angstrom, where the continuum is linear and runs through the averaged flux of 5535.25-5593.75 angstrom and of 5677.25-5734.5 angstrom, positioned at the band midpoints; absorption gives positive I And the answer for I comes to 4.8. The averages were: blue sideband 14.9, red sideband 15.6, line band 14.2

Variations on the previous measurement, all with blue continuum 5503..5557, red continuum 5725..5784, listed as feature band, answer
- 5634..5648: 1.5 angstrom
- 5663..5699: -1.3 angstrom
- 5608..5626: -0.2 angstrom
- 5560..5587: -1.7 angstrom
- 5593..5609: 0.6 angstrom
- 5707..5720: -0.4 angstrom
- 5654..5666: 0.5 angstrom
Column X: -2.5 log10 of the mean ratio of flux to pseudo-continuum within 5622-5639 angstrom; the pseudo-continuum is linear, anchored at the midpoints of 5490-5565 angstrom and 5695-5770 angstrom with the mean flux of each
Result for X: 0.07 mag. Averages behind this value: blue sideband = 14.6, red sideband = 15.1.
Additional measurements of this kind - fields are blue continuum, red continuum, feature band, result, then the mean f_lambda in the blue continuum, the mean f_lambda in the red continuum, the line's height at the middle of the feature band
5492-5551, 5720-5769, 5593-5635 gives 0.03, 14.4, 15.1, 14.7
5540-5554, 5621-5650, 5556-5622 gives -0.06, 14.7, 13.5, 14.1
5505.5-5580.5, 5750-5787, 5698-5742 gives 0.05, 15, 15.8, 15.7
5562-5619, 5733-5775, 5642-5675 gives 0.05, 15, 14.9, 15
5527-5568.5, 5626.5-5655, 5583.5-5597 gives 0.05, 14.3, 13.4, 13.9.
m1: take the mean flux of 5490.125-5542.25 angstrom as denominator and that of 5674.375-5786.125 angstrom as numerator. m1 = 1.1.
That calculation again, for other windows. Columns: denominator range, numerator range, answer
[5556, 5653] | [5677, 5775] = 1.06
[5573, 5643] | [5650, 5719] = 1.05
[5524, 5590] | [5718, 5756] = 1.00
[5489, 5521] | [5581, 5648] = 0.95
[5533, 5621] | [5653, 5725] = 1.04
